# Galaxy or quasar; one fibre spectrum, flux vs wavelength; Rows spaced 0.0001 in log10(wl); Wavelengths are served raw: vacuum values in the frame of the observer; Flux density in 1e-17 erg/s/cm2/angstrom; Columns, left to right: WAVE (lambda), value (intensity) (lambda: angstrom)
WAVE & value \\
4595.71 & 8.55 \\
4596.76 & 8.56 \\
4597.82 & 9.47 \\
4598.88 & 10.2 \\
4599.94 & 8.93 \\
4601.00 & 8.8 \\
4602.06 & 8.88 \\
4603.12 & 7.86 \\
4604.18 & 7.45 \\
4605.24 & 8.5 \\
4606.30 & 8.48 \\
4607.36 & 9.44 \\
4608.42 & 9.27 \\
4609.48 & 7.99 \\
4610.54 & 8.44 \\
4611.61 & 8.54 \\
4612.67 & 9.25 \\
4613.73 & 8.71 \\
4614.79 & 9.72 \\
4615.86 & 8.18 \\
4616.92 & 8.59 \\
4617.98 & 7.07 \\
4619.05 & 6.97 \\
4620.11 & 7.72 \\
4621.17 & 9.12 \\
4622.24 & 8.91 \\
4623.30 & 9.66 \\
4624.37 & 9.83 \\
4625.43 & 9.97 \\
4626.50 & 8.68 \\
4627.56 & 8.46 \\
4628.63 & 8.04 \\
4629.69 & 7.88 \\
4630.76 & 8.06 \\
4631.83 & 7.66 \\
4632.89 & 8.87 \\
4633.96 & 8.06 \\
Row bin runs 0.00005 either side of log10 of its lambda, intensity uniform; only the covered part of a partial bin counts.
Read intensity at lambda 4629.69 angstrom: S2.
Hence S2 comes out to 7.88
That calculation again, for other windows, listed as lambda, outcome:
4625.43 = 9.97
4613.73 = 8.71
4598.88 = 10.2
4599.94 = 8.93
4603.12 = 7.86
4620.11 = 7.72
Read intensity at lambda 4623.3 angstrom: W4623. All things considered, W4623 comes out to 9.66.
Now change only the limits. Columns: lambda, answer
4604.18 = 7.45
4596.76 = 8.56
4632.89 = 8.87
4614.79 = 9.72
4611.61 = 8.54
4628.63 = 8.04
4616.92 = 8.59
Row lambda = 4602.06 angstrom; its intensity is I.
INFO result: 8.88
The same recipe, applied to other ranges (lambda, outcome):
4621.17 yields 9.12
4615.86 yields 8.18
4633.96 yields 8.06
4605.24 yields 8.5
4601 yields 8.8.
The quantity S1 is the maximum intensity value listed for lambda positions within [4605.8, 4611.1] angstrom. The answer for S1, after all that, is 9.44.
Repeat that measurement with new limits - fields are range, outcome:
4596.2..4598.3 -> 9.47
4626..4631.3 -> 8.68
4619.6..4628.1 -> 9.97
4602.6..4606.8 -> 8.5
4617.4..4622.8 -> 9.12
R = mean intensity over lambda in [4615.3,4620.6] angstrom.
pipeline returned 7.71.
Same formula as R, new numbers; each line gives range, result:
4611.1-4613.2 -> 8.91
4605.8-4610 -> 8.81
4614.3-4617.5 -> 8.79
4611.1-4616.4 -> 8.88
